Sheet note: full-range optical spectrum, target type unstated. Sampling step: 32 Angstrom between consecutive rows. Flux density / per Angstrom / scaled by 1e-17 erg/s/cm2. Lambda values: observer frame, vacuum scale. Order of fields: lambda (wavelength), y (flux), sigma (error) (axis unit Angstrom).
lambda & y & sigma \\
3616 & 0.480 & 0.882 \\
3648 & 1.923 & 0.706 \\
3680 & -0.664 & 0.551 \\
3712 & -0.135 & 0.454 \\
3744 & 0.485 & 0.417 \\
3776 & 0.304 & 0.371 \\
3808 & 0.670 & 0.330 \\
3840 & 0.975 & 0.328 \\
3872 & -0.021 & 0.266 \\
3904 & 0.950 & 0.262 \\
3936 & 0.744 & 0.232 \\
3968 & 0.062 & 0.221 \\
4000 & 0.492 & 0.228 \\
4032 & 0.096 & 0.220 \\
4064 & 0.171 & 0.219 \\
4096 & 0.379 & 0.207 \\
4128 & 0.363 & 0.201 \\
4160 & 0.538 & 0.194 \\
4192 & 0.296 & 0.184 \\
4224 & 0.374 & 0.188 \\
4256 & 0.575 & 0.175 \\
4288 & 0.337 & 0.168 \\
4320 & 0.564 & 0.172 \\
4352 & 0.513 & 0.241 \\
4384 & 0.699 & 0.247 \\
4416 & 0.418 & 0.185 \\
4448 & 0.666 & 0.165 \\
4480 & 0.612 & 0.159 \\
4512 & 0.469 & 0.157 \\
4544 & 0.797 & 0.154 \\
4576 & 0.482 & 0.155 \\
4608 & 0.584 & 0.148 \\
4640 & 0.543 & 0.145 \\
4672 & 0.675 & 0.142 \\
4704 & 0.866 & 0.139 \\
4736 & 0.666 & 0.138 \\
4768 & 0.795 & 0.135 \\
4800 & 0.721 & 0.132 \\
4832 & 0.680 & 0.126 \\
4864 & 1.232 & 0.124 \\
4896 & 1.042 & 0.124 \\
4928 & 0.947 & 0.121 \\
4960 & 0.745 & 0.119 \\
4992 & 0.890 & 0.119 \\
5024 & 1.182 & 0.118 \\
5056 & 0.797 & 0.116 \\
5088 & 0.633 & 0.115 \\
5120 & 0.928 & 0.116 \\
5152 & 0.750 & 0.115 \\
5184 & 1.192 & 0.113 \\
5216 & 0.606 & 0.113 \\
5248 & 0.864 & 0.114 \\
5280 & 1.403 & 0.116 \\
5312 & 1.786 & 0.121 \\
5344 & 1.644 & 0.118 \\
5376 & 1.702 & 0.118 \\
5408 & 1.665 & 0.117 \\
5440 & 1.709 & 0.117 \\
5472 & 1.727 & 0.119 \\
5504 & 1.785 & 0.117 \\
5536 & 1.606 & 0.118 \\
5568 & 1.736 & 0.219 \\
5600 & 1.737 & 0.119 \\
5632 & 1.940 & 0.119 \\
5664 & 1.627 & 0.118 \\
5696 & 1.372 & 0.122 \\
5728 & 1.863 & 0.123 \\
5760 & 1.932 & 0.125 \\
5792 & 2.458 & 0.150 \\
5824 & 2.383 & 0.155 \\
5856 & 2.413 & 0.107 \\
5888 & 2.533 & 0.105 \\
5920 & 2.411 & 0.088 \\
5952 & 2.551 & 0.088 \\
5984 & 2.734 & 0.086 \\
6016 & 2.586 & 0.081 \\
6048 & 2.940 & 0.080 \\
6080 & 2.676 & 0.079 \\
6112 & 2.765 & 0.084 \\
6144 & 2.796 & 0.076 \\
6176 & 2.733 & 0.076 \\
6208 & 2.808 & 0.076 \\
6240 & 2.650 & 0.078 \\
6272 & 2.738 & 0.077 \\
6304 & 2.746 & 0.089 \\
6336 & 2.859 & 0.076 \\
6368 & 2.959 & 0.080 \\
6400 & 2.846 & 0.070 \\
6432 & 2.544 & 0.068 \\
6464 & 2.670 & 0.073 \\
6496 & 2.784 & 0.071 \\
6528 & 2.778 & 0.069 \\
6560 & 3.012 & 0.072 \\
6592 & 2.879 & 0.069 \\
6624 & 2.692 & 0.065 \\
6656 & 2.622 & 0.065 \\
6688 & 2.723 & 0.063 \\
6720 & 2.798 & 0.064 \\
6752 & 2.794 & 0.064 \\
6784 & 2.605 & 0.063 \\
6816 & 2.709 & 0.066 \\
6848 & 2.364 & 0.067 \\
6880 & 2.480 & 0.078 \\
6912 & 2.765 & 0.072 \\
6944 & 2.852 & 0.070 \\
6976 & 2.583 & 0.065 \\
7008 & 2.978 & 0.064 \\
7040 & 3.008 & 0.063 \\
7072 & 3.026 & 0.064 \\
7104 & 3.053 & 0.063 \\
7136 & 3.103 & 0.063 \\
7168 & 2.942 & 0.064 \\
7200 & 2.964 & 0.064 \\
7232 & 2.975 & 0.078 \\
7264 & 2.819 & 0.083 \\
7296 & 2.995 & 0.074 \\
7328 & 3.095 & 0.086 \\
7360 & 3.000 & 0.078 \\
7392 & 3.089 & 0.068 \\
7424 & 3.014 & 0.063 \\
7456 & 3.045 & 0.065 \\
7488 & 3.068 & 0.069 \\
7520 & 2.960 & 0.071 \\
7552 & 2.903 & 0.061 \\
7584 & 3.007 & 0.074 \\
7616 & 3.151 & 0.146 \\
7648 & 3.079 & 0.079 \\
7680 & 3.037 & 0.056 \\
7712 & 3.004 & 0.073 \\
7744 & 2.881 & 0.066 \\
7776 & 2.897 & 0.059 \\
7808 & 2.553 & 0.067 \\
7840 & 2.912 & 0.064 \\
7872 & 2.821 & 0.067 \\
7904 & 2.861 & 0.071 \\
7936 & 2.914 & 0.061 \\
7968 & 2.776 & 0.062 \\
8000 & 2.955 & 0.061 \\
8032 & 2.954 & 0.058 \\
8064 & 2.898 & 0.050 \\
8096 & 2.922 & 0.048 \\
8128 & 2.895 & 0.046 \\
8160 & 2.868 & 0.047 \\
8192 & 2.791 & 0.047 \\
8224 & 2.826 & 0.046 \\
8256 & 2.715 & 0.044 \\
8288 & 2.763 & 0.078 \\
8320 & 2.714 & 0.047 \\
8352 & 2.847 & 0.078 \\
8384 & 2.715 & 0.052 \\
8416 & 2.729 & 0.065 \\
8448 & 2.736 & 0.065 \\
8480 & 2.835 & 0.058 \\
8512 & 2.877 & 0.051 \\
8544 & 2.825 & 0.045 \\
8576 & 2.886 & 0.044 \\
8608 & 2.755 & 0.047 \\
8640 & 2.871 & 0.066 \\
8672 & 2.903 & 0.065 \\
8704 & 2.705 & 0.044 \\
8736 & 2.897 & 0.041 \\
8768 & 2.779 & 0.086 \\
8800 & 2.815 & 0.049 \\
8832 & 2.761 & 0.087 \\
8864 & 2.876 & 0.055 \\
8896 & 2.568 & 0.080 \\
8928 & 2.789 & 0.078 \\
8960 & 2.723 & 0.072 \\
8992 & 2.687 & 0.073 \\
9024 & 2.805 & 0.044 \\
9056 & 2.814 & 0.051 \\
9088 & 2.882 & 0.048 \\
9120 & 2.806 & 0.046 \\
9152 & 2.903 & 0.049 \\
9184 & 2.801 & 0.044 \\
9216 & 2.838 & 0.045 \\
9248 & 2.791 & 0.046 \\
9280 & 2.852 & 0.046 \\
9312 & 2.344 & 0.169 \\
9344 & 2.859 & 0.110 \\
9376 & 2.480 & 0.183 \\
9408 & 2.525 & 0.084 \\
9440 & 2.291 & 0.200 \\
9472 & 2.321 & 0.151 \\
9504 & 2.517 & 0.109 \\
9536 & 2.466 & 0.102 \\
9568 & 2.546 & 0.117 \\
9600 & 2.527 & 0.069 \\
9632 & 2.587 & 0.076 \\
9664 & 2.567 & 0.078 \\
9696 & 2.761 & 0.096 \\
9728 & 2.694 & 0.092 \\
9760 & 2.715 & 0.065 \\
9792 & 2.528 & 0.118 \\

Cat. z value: 0.32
